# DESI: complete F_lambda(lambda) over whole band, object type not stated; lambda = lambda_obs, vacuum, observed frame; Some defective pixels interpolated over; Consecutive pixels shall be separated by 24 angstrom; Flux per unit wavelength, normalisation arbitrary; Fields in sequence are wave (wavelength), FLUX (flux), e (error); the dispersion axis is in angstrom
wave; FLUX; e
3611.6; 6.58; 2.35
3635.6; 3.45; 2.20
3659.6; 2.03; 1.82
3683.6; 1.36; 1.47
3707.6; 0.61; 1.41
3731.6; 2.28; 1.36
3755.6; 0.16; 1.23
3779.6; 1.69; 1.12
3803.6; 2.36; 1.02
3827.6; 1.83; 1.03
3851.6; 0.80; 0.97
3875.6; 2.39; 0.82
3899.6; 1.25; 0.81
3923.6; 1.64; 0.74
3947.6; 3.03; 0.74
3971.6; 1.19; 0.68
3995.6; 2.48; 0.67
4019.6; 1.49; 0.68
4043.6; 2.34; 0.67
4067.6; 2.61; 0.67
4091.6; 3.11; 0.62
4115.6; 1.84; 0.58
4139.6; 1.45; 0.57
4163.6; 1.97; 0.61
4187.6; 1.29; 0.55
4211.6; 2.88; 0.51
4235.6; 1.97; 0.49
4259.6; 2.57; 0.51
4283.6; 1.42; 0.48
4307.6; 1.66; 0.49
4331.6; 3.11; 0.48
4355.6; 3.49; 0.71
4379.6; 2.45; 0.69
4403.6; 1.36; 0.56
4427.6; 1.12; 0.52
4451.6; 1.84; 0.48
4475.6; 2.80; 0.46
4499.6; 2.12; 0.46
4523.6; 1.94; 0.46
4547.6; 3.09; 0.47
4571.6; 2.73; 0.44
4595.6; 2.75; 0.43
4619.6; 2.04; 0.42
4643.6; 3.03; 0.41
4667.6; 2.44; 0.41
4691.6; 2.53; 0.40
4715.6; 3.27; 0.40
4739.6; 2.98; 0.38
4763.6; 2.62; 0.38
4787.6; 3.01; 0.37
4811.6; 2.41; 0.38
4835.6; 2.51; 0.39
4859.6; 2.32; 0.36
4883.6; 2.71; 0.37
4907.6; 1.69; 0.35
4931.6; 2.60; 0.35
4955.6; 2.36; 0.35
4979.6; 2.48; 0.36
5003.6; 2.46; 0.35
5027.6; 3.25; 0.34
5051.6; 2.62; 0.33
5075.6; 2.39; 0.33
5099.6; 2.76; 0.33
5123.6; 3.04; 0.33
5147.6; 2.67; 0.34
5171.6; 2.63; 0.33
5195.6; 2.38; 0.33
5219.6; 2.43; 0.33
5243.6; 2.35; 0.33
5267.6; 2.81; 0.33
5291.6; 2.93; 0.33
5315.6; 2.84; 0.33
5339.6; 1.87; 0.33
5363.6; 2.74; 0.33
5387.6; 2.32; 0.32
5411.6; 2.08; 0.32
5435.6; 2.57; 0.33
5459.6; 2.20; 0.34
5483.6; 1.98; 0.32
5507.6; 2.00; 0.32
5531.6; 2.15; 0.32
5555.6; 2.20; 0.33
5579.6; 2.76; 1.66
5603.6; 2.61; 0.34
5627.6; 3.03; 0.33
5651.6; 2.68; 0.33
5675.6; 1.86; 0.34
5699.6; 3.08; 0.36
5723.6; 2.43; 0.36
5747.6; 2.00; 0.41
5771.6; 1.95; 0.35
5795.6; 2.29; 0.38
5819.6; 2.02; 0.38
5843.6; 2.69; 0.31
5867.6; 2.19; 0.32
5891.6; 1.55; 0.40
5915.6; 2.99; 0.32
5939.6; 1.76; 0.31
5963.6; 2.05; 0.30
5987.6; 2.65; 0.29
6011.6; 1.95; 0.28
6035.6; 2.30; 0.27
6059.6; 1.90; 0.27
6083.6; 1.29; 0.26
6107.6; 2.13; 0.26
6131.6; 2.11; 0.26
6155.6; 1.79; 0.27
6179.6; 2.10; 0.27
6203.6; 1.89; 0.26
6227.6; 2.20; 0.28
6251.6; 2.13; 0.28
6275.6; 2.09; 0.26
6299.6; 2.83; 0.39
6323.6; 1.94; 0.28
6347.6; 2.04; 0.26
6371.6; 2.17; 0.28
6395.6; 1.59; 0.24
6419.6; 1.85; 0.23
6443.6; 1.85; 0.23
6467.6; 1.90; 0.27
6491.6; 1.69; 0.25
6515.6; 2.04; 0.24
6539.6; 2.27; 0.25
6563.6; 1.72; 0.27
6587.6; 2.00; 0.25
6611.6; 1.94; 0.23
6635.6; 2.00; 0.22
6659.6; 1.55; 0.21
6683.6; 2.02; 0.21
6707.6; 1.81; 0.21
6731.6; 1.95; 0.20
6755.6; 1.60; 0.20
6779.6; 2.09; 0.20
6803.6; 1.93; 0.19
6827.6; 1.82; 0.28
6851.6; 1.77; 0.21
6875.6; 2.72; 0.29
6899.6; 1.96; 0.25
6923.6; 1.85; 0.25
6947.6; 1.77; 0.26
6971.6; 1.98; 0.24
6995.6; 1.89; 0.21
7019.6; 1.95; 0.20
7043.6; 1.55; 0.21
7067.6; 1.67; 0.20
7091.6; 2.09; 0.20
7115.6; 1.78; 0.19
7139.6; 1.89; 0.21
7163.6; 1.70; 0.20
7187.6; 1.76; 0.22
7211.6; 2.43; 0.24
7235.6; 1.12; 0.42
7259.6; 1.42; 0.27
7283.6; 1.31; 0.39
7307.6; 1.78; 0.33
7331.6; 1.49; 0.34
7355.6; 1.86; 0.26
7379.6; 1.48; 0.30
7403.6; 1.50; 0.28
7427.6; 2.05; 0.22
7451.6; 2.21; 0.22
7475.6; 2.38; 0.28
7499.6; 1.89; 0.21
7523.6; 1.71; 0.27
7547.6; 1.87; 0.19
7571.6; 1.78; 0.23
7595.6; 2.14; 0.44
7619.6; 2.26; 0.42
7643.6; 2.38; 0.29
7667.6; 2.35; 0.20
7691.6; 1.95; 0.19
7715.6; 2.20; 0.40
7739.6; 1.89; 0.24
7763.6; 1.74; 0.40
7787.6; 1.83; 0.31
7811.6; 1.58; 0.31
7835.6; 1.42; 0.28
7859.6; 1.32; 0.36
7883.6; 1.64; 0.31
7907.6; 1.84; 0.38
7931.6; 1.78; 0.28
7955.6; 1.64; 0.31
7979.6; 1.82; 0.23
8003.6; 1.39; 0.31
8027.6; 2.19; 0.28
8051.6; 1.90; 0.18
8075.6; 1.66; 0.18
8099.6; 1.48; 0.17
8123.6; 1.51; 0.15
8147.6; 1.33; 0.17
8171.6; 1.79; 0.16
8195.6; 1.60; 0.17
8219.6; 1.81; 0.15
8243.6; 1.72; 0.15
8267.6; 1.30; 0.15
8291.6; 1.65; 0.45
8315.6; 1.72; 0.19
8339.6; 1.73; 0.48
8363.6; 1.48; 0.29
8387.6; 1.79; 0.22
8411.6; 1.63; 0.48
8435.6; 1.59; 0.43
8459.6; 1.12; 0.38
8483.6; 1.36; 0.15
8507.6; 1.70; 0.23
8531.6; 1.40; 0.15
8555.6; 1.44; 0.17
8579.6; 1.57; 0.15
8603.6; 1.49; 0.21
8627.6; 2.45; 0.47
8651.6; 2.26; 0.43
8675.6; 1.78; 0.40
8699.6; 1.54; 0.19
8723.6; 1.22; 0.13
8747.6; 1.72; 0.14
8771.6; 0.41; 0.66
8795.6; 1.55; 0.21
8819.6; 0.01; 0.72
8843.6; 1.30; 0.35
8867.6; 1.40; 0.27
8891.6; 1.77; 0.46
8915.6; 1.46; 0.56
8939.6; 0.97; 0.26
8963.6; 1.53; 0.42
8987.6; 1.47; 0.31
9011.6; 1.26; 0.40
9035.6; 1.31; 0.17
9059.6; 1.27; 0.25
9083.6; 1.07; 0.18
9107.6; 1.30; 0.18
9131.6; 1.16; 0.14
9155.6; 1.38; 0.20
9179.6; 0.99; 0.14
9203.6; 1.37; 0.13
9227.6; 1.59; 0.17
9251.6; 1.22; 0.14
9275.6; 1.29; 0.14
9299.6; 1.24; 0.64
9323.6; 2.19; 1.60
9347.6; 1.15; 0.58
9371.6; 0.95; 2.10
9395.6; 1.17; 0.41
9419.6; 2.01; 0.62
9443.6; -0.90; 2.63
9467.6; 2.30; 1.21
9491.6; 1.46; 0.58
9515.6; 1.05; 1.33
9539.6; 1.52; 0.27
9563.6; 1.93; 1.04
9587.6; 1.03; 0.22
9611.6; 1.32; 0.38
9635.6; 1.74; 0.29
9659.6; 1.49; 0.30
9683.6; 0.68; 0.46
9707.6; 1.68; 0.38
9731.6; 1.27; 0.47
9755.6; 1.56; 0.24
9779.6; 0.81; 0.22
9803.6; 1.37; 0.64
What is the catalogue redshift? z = 0.14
